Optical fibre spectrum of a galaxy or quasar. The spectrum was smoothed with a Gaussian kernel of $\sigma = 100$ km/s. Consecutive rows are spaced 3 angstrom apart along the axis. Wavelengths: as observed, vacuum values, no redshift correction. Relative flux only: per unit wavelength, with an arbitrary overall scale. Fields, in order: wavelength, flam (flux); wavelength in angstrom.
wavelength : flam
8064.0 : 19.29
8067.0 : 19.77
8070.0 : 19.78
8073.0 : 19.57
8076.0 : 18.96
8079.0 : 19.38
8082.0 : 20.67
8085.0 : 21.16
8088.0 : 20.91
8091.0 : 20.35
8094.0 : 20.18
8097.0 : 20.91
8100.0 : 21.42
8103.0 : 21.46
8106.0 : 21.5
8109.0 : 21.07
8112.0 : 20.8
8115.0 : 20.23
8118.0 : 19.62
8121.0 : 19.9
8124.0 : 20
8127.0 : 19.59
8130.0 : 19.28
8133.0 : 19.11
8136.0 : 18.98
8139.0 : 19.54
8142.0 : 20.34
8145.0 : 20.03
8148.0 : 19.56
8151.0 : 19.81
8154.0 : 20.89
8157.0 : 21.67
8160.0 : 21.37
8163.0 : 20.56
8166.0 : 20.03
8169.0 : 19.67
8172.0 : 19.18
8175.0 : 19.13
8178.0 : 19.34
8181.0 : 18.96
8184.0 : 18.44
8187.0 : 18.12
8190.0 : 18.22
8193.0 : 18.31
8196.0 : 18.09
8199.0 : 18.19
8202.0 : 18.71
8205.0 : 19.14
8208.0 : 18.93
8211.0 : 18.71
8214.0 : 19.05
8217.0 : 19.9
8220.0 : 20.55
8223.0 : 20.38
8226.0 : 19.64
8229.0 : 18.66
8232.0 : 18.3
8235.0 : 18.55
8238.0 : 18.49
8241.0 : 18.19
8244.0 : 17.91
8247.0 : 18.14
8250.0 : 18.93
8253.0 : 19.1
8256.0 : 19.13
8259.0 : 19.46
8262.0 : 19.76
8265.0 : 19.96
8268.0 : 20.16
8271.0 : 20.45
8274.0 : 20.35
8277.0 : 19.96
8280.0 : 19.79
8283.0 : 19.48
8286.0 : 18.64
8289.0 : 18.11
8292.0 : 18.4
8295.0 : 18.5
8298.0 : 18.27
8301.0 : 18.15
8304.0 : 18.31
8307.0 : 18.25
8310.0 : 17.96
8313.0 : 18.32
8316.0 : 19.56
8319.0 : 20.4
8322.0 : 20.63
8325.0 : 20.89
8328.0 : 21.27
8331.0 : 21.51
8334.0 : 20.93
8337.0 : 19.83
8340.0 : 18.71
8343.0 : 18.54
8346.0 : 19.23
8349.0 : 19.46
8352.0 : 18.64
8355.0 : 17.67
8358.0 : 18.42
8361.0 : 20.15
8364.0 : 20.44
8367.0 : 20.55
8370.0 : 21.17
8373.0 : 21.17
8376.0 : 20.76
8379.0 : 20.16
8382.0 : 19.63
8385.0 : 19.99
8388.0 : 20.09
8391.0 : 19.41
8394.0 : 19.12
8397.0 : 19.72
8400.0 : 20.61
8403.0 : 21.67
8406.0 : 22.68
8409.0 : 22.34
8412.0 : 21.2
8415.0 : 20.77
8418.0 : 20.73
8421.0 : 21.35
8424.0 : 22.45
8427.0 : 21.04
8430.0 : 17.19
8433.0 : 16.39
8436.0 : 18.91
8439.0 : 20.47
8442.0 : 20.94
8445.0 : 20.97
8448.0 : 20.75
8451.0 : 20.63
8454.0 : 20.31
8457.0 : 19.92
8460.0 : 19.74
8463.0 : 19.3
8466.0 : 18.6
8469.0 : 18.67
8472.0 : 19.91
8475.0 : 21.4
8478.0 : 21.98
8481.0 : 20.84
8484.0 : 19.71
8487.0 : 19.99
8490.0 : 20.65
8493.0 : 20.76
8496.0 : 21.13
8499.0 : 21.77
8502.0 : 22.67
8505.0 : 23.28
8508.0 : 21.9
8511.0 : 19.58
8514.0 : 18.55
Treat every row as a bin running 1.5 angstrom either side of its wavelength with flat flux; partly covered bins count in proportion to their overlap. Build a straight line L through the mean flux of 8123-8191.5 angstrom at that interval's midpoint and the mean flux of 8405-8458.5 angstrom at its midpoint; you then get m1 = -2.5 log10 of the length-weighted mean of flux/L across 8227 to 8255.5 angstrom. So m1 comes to 0.08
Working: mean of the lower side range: 19.6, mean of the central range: 18.5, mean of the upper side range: 20.5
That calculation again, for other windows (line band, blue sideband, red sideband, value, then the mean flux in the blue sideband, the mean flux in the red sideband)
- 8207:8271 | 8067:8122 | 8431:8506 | 0.067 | 20.4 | 20.3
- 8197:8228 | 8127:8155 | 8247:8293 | 0.014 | 19.7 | 19.4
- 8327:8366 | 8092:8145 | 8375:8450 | 0.041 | 20.2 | 20.4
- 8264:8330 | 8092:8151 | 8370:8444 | 0.051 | 20.2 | 20.4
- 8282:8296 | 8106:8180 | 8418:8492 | 0.082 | 20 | 20.1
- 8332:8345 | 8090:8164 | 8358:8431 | 0.052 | 20.3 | 20.6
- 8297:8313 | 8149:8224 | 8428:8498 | 0.084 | 19.4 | 20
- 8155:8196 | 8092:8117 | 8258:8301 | 0.046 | 20.9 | 19.3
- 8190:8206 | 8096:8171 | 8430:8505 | 0.103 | 20.3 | 20.3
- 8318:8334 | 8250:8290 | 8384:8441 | -0.058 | 19.6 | 20.3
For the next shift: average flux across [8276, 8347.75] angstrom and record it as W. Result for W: 19.3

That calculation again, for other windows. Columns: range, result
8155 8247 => 19.1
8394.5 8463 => 20.4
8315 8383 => 20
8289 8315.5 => 18.3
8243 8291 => 19.3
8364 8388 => 20.5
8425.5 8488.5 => 19.9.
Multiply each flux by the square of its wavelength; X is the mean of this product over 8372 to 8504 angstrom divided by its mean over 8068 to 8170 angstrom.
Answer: 1.09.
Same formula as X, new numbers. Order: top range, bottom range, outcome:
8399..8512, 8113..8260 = 1.14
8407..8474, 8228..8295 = 1.10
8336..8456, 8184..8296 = 1.10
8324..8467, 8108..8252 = 1.10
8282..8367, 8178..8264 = 1.05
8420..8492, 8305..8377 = 1.04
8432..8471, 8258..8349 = 1.05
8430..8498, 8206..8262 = 1.11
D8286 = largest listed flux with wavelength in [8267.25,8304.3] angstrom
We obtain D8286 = 20.45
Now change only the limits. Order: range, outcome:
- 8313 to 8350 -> 21.51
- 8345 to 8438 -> 22.68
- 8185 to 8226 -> 20.55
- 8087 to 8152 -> 21.5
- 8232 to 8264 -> 19.76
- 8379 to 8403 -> 21.67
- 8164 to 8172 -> 20.03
